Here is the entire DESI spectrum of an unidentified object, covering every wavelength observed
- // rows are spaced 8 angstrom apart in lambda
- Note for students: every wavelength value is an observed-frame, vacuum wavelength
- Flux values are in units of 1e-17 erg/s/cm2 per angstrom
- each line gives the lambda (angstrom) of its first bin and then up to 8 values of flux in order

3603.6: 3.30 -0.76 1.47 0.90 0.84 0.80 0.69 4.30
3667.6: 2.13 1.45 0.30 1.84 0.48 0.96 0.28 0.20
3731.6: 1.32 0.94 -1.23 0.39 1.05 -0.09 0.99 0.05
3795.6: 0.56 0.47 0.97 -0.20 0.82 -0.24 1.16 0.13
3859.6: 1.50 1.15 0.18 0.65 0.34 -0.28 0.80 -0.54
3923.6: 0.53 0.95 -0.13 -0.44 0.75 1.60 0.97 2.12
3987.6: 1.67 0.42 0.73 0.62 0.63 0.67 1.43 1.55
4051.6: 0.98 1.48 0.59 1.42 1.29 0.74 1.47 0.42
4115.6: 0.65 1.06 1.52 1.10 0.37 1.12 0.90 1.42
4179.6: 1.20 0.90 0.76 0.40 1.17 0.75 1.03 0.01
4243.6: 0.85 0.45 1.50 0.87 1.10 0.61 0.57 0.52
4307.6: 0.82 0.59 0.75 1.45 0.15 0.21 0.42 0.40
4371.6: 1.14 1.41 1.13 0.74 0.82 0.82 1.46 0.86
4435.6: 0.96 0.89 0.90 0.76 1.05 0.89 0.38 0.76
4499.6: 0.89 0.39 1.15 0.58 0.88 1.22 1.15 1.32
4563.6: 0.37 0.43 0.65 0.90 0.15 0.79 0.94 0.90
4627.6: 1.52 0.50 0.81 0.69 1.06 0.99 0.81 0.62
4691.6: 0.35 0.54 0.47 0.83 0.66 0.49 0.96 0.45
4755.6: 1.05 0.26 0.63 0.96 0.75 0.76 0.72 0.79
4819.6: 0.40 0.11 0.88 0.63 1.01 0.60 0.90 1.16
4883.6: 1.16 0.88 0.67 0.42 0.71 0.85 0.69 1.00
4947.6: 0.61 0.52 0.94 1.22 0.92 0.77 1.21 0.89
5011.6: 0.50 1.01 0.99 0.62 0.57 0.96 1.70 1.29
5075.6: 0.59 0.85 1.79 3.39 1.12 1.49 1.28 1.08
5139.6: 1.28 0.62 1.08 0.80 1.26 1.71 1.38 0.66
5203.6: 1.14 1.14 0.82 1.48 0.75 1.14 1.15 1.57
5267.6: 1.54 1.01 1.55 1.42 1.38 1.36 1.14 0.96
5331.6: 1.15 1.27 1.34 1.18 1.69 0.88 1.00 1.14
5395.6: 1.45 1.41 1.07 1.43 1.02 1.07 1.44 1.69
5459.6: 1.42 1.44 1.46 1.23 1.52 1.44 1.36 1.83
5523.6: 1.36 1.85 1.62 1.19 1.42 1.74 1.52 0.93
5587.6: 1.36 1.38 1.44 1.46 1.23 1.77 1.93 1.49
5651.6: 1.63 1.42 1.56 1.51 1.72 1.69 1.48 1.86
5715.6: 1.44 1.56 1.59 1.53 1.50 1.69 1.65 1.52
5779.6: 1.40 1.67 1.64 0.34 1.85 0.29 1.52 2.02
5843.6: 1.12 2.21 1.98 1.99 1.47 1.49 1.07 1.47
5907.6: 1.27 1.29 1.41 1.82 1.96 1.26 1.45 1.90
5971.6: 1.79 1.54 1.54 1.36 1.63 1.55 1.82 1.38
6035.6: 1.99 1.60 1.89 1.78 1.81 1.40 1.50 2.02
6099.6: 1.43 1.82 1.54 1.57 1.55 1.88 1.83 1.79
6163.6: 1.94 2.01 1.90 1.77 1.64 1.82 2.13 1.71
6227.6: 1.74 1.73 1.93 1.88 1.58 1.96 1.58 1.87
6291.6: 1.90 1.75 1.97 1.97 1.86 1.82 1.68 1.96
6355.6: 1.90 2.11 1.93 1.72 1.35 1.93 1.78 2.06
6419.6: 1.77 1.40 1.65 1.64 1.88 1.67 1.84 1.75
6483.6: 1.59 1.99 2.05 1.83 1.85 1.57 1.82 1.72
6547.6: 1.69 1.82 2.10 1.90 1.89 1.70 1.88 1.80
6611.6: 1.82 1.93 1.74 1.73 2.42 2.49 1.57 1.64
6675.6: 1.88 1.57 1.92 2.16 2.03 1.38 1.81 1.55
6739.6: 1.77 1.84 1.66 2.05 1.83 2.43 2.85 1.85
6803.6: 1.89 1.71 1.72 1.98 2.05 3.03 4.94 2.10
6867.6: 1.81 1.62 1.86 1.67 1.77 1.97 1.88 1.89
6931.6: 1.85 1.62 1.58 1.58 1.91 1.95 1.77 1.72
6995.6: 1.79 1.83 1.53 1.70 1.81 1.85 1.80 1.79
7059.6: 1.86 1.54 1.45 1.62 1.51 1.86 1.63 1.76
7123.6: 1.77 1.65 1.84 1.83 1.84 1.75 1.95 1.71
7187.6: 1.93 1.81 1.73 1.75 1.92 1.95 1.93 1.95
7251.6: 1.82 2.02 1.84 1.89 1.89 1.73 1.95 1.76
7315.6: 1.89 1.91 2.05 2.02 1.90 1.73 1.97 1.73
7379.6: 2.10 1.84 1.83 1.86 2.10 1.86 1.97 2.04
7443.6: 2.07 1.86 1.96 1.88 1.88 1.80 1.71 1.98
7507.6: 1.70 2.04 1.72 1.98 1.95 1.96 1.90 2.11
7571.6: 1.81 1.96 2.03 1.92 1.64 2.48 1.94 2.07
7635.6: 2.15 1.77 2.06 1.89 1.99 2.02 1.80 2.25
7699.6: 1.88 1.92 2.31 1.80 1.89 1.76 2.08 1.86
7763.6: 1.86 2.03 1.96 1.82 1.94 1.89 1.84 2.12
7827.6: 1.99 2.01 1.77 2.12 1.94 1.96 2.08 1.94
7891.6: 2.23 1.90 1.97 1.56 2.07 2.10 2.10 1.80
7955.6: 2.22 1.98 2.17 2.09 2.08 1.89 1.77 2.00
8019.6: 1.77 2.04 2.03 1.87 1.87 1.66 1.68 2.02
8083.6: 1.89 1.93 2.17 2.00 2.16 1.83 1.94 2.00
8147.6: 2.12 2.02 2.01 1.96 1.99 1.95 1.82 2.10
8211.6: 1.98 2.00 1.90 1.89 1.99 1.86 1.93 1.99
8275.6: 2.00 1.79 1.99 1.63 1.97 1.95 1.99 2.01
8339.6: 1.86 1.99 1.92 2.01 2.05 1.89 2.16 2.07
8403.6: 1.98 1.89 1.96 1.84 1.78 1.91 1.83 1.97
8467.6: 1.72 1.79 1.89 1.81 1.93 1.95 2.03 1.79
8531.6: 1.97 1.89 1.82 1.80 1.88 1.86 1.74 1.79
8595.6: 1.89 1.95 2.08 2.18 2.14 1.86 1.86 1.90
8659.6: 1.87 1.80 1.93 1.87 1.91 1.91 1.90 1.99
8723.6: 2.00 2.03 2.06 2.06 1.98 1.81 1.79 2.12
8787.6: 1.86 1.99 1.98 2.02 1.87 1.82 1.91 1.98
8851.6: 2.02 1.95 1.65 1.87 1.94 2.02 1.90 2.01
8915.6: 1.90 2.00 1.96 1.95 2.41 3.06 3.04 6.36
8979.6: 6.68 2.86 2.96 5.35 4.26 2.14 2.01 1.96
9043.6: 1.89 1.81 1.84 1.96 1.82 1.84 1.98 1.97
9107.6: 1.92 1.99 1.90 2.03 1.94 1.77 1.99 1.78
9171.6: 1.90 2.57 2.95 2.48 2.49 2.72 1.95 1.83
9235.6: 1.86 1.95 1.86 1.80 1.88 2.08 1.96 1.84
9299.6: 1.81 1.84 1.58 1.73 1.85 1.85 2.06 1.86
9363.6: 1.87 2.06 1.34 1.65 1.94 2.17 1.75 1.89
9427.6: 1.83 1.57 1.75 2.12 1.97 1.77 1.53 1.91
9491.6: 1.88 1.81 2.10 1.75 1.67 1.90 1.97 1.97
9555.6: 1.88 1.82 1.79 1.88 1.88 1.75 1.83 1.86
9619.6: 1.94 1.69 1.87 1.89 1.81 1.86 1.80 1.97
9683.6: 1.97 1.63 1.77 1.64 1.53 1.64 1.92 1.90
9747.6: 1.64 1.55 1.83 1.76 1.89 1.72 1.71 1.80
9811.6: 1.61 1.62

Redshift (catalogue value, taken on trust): 0.37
